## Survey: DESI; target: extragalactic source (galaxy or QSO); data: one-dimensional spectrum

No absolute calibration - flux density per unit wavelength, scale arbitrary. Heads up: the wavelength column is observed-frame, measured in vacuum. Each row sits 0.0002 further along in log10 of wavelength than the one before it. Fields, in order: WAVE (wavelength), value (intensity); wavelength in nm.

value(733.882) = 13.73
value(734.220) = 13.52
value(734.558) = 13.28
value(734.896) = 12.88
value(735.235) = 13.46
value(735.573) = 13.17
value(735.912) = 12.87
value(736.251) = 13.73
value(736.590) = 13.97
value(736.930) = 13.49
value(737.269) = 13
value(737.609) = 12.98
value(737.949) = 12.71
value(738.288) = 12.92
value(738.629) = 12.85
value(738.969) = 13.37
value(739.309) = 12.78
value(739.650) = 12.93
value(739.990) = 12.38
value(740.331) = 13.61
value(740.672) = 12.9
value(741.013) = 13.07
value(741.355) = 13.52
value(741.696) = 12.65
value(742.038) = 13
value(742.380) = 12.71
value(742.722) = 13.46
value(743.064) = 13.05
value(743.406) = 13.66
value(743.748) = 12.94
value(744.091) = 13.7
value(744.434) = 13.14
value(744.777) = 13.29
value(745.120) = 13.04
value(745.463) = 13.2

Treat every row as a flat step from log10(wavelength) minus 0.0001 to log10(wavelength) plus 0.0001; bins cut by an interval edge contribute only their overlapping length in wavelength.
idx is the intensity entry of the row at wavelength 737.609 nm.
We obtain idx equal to 12.98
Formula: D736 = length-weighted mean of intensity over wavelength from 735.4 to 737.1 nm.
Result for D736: 13.4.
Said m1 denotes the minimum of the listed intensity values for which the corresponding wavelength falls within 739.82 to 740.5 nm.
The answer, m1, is 12.38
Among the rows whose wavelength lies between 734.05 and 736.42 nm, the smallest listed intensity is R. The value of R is 12.87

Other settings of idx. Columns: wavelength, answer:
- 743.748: 12.94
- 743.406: 13.66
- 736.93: 13.49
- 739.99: 12.38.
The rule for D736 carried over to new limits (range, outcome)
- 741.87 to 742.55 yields 12.9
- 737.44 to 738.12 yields 12.9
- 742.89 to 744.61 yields 13.3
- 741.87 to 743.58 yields 13.2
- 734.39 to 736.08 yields 13.1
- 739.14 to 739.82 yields 12.9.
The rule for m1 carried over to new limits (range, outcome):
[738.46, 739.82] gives 12.78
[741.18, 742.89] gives 12.65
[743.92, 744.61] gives 13.14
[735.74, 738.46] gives 12.71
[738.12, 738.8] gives 12.85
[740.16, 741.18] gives 12.9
